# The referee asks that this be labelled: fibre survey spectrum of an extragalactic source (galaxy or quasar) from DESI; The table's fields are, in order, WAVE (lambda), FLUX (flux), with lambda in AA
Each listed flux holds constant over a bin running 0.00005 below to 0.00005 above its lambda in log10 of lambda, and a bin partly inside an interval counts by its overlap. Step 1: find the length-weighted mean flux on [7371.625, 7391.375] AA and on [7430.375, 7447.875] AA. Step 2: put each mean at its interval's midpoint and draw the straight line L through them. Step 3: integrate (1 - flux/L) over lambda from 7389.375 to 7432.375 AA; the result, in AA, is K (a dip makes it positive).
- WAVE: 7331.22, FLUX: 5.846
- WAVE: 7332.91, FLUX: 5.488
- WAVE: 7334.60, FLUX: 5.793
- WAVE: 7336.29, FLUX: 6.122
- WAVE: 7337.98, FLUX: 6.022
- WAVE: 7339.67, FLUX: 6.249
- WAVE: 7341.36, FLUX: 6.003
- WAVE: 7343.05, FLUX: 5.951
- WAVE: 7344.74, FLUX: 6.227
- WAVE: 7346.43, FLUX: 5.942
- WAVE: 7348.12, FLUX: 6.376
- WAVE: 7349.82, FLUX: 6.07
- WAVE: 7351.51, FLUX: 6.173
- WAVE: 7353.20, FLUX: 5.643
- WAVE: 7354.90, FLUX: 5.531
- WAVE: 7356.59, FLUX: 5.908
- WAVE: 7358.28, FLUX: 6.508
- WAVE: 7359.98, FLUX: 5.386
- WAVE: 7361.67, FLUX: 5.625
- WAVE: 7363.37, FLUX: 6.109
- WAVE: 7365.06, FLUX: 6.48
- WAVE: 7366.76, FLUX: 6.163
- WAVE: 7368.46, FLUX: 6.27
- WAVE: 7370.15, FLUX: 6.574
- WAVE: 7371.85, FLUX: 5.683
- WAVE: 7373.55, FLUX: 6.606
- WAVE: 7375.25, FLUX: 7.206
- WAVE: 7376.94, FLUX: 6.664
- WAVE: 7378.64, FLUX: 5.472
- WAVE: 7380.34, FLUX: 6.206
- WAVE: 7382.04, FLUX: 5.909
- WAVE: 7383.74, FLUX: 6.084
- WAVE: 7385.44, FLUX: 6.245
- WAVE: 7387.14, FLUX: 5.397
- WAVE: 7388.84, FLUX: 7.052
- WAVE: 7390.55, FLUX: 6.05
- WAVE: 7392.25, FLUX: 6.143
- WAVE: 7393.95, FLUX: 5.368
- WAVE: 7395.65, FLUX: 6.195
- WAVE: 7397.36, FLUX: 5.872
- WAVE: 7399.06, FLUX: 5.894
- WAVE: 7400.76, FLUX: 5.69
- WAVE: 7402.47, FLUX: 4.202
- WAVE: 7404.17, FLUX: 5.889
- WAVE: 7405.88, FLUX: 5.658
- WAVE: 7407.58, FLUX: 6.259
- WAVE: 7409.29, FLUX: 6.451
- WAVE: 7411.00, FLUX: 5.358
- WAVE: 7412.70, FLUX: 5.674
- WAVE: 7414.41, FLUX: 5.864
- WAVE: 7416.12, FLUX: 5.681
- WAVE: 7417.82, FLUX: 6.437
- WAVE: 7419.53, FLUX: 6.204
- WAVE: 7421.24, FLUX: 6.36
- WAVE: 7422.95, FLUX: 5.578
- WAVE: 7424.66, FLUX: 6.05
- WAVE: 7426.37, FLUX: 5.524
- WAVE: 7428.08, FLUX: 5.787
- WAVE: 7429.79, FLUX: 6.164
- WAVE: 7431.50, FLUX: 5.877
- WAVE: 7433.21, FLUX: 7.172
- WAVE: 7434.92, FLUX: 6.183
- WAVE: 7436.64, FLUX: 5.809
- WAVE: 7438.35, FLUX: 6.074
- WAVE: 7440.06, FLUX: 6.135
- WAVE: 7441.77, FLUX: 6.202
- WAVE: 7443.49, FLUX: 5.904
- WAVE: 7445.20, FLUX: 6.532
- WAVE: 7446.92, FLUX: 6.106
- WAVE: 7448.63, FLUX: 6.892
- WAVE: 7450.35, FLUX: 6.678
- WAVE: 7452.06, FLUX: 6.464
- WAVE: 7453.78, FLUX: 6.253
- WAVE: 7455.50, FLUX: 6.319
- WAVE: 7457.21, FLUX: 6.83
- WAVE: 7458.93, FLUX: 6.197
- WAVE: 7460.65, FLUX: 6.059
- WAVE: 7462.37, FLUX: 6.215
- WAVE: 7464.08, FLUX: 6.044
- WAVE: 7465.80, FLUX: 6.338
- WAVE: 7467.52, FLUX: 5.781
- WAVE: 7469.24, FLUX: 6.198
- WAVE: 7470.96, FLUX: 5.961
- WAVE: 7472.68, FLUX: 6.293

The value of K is 2.5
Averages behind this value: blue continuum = 6.23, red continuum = 6.2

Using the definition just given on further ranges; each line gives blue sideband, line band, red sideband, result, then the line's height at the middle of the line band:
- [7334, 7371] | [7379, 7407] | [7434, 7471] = 1.2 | 6.13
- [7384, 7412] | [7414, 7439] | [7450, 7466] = 0.1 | 6.08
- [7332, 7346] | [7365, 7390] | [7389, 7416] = -1.6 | 5.87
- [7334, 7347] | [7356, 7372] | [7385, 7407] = -0.4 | 5.95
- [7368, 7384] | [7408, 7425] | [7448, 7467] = 1.0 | 6.32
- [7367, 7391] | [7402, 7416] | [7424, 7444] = 1.0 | 6.15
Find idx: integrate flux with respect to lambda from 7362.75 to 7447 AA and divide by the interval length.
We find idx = 6.05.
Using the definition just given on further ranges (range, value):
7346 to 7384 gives 6.11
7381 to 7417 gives 5.86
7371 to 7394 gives 6.18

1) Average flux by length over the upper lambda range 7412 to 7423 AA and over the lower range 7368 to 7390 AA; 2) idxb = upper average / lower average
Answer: 0.96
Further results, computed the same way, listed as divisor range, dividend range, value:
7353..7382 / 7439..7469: 1.03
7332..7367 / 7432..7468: 1.05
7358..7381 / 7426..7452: 1.00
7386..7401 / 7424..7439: 1.02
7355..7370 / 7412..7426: 0.99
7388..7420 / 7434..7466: 1.07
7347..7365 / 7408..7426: 1.00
